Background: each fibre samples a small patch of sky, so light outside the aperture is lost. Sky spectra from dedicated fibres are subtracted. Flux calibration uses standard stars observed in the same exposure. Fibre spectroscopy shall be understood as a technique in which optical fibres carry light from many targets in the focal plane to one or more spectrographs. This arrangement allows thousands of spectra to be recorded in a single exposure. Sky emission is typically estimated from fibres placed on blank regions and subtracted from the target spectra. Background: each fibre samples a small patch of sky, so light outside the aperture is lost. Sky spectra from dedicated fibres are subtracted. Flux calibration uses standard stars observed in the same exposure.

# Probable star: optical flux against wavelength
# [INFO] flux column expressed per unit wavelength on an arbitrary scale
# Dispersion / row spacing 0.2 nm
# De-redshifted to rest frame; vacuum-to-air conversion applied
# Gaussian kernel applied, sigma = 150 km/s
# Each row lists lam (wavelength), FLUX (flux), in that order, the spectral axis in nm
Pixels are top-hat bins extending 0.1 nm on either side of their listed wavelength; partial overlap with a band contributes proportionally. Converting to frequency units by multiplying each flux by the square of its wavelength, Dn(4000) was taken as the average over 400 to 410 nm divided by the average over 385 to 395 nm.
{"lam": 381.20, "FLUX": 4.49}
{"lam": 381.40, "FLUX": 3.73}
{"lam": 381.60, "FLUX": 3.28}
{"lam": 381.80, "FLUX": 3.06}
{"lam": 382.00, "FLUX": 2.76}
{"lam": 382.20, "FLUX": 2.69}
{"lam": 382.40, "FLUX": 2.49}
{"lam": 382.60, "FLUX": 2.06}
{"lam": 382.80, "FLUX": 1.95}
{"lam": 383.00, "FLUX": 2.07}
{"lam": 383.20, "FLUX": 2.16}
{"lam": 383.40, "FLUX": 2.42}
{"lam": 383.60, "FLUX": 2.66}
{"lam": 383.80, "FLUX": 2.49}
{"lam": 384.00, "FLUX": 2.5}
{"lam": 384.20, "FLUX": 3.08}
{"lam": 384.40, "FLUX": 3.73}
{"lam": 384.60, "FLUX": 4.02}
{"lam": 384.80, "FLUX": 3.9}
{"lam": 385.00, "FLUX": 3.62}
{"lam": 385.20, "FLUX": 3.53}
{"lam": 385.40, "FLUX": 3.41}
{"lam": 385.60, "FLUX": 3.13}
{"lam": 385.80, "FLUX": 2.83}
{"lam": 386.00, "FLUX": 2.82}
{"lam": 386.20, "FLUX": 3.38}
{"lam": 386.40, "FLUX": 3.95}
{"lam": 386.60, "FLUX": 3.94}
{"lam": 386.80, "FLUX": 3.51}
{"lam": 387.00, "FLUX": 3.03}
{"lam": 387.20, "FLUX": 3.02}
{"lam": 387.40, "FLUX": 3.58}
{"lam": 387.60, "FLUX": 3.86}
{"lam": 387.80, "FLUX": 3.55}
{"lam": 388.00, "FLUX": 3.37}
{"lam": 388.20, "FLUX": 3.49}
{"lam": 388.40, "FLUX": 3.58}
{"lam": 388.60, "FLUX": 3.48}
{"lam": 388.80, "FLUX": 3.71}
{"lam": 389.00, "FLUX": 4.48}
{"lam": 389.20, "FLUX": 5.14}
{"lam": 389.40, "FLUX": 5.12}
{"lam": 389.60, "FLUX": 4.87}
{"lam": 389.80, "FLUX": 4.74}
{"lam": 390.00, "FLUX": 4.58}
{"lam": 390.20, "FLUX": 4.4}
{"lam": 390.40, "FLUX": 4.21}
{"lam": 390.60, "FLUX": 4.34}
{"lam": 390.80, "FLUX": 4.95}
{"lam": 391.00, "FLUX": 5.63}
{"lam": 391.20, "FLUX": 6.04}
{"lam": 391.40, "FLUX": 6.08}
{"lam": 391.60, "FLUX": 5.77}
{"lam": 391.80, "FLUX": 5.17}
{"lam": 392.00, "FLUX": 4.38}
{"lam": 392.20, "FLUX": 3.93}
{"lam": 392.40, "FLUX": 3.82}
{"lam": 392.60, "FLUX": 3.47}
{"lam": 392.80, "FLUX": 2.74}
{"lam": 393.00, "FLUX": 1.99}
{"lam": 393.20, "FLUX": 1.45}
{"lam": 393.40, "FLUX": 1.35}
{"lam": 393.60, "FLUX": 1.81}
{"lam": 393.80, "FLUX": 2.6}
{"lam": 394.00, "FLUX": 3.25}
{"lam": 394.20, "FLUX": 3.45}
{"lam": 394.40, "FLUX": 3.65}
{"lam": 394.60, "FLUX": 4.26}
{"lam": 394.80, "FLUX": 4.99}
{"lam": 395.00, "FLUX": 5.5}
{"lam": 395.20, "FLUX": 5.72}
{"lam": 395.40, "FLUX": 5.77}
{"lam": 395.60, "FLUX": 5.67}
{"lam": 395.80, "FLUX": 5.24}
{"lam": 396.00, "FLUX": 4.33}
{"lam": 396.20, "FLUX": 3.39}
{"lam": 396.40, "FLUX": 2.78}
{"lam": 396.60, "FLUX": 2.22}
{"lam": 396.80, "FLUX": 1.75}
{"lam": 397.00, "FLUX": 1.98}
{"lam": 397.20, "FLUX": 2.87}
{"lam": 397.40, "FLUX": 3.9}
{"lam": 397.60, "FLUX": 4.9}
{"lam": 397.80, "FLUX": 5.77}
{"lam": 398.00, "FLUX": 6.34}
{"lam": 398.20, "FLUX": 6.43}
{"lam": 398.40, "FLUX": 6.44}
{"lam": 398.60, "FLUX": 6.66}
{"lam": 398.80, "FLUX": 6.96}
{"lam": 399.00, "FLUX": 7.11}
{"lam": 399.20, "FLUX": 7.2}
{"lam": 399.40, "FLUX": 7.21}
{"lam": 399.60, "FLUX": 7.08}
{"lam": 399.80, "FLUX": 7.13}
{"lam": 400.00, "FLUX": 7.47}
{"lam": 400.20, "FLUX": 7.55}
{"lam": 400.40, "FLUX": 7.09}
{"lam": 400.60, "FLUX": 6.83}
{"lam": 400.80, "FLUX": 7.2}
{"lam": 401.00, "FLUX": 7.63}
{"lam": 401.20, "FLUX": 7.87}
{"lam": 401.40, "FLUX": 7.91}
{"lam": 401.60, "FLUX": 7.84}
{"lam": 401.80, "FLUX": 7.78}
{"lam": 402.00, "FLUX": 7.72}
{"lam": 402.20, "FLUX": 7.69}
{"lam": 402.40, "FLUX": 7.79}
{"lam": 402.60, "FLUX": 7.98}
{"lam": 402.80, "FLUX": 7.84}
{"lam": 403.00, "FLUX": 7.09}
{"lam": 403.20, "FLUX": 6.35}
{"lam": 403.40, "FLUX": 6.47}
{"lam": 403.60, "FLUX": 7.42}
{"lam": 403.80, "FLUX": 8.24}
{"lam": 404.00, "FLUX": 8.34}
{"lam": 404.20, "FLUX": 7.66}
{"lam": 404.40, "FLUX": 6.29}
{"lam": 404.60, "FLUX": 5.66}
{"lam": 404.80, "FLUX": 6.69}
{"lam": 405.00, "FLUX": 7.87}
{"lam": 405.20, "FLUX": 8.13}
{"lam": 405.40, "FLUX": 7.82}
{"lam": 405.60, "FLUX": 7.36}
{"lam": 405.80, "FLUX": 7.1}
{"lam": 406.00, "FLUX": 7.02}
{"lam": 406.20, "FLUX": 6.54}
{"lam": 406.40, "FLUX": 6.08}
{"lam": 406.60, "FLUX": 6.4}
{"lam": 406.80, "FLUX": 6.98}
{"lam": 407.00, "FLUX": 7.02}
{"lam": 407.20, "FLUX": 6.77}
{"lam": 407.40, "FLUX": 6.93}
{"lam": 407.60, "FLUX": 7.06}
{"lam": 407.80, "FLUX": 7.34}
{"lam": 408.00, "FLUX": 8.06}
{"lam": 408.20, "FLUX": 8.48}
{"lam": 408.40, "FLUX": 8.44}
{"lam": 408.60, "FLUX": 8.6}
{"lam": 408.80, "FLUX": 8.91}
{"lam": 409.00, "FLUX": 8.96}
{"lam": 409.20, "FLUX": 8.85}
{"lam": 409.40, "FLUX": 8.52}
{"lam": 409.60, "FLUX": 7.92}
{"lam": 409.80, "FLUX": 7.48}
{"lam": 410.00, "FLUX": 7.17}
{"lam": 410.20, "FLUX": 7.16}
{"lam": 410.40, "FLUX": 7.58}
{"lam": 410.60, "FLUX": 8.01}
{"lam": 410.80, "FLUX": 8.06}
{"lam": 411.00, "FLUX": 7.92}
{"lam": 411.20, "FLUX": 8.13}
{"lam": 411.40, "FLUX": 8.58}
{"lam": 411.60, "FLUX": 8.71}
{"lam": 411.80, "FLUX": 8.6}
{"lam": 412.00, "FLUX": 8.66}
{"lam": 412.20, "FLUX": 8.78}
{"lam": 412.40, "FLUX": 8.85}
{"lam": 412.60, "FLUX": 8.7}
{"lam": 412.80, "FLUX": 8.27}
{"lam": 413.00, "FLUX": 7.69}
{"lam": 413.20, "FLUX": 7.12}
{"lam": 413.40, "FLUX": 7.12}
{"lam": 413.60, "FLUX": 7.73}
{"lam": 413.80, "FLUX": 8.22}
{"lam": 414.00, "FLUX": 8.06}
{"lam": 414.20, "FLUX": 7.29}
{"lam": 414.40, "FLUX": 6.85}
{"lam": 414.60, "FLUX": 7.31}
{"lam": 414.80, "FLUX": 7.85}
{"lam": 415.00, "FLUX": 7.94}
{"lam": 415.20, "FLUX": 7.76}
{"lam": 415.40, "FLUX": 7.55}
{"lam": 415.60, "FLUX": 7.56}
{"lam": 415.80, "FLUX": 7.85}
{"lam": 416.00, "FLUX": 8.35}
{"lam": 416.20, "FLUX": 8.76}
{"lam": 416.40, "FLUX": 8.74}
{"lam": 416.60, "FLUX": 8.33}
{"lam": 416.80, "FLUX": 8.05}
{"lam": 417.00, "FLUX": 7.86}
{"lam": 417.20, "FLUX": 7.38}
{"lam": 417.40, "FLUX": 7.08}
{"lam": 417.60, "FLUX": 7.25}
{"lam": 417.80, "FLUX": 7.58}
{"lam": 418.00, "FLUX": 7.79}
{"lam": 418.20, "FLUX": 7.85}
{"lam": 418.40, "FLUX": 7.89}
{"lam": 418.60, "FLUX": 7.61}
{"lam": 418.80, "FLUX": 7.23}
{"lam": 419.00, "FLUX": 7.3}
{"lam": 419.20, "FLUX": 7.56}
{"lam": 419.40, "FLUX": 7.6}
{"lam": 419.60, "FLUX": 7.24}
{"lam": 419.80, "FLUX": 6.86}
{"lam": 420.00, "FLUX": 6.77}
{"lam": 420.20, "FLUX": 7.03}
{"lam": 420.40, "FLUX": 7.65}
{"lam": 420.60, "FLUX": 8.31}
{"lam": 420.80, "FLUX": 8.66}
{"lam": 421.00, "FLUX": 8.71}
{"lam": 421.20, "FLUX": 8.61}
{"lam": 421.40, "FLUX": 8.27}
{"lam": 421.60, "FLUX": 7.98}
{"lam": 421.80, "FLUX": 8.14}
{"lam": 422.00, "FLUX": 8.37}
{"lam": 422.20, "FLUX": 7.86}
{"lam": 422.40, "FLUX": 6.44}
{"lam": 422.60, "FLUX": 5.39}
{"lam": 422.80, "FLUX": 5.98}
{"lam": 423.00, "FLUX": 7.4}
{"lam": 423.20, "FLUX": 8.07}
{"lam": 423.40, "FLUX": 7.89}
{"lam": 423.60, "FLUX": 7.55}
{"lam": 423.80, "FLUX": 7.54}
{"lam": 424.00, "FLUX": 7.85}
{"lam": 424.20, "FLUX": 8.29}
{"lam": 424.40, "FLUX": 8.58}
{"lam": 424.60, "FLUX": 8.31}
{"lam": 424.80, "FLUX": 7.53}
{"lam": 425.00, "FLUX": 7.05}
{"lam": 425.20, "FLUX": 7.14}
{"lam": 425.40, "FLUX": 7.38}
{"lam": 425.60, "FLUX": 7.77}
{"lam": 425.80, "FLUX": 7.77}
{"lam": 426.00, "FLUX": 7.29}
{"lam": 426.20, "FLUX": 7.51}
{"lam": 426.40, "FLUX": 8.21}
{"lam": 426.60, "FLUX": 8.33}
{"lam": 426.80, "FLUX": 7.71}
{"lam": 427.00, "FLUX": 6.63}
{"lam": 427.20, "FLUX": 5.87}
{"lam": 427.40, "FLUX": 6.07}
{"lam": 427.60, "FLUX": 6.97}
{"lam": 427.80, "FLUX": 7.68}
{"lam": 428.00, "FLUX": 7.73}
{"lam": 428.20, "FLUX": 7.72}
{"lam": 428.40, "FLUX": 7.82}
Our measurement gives 2.1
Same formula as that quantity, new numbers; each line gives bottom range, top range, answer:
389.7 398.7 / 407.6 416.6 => 2.07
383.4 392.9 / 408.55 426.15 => 2.30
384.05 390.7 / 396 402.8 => 1.74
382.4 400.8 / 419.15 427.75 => 2.07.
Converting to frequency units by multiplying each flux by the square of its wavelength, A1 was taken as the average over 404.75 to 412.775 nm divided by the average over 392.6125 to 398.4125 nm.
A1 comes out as 2.17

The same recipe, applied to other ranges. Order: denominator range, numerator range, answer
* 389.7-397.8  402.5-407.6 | 1.89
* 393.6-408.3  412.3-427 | 1.34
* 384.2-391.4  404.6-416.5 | 2.19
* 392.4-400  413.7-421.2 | 1.90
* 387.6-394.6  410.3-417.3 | 2.26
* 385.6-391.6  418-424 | 2.15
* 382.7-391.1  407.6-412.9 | 2.55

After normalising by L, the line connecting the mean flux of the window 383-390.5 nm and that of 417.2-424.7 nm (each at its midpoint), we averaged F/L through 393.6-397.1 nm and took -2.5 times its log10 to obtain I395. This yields 0.19 mag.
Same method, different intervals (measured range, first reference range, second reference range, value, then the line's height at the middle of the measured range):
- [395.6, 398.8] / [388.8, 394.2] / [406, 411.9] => 0.19 mag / 5.27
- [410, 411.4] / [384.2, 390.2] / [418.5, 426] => -0.23 mag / 6.34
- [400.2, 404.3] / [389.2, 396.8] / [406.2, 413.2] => -0.21 mag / 6.22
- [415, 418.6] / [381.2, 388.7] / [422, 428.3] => -0.20 mag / 6.53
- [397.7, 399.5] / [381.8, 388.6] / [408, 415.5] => -0.19 mag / 5.6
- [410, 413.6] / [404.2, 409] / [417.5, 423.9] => -0.09 mag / 7.42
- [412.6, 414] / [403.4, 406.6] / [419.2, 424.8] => -0.05 mag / 7.41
